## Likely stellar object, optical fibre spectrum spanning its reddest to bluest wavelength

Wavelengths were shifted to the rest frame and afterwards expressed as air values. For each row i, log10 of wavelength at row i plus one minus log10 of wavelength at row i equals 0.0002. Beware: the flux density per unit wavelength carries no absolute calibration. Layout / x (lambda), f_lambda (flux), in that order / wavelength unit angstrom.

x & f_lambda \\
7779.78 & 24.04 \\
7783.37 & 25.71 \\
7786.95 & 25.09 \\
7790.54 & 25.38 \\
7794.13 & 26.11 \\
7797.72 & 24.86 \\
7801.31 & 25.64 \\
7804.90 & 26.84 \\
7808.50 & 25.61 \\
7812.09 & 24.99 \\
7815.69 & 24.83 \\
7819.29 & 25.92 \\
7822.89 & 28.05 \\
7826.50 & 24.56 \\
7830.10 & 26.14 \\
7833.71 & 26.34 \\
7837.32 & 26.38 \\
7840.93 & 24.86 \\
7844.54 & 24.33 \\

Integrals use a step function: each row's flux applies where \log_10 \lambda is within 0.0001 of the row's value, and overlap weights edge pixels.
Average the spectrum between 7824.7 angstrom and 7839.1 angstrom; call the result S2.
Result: 25.9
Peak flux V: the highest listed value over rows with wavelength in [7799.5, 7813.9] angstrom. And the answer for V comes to 26.84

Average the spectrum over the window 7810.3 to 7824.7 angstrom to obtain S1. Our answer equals 25.9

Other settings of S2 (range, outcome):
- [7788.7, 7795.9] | 25.7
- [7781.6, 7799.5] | 25.4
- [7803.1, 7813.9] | 25.8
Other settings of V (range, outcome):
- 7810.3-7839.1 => 28.05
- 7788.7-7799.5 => 26.11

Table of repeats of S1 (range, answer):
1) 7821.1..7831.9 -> 26.2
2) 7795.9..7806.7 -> 25.8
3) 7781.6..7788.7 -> 25.4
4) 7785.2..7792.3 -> 25.2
